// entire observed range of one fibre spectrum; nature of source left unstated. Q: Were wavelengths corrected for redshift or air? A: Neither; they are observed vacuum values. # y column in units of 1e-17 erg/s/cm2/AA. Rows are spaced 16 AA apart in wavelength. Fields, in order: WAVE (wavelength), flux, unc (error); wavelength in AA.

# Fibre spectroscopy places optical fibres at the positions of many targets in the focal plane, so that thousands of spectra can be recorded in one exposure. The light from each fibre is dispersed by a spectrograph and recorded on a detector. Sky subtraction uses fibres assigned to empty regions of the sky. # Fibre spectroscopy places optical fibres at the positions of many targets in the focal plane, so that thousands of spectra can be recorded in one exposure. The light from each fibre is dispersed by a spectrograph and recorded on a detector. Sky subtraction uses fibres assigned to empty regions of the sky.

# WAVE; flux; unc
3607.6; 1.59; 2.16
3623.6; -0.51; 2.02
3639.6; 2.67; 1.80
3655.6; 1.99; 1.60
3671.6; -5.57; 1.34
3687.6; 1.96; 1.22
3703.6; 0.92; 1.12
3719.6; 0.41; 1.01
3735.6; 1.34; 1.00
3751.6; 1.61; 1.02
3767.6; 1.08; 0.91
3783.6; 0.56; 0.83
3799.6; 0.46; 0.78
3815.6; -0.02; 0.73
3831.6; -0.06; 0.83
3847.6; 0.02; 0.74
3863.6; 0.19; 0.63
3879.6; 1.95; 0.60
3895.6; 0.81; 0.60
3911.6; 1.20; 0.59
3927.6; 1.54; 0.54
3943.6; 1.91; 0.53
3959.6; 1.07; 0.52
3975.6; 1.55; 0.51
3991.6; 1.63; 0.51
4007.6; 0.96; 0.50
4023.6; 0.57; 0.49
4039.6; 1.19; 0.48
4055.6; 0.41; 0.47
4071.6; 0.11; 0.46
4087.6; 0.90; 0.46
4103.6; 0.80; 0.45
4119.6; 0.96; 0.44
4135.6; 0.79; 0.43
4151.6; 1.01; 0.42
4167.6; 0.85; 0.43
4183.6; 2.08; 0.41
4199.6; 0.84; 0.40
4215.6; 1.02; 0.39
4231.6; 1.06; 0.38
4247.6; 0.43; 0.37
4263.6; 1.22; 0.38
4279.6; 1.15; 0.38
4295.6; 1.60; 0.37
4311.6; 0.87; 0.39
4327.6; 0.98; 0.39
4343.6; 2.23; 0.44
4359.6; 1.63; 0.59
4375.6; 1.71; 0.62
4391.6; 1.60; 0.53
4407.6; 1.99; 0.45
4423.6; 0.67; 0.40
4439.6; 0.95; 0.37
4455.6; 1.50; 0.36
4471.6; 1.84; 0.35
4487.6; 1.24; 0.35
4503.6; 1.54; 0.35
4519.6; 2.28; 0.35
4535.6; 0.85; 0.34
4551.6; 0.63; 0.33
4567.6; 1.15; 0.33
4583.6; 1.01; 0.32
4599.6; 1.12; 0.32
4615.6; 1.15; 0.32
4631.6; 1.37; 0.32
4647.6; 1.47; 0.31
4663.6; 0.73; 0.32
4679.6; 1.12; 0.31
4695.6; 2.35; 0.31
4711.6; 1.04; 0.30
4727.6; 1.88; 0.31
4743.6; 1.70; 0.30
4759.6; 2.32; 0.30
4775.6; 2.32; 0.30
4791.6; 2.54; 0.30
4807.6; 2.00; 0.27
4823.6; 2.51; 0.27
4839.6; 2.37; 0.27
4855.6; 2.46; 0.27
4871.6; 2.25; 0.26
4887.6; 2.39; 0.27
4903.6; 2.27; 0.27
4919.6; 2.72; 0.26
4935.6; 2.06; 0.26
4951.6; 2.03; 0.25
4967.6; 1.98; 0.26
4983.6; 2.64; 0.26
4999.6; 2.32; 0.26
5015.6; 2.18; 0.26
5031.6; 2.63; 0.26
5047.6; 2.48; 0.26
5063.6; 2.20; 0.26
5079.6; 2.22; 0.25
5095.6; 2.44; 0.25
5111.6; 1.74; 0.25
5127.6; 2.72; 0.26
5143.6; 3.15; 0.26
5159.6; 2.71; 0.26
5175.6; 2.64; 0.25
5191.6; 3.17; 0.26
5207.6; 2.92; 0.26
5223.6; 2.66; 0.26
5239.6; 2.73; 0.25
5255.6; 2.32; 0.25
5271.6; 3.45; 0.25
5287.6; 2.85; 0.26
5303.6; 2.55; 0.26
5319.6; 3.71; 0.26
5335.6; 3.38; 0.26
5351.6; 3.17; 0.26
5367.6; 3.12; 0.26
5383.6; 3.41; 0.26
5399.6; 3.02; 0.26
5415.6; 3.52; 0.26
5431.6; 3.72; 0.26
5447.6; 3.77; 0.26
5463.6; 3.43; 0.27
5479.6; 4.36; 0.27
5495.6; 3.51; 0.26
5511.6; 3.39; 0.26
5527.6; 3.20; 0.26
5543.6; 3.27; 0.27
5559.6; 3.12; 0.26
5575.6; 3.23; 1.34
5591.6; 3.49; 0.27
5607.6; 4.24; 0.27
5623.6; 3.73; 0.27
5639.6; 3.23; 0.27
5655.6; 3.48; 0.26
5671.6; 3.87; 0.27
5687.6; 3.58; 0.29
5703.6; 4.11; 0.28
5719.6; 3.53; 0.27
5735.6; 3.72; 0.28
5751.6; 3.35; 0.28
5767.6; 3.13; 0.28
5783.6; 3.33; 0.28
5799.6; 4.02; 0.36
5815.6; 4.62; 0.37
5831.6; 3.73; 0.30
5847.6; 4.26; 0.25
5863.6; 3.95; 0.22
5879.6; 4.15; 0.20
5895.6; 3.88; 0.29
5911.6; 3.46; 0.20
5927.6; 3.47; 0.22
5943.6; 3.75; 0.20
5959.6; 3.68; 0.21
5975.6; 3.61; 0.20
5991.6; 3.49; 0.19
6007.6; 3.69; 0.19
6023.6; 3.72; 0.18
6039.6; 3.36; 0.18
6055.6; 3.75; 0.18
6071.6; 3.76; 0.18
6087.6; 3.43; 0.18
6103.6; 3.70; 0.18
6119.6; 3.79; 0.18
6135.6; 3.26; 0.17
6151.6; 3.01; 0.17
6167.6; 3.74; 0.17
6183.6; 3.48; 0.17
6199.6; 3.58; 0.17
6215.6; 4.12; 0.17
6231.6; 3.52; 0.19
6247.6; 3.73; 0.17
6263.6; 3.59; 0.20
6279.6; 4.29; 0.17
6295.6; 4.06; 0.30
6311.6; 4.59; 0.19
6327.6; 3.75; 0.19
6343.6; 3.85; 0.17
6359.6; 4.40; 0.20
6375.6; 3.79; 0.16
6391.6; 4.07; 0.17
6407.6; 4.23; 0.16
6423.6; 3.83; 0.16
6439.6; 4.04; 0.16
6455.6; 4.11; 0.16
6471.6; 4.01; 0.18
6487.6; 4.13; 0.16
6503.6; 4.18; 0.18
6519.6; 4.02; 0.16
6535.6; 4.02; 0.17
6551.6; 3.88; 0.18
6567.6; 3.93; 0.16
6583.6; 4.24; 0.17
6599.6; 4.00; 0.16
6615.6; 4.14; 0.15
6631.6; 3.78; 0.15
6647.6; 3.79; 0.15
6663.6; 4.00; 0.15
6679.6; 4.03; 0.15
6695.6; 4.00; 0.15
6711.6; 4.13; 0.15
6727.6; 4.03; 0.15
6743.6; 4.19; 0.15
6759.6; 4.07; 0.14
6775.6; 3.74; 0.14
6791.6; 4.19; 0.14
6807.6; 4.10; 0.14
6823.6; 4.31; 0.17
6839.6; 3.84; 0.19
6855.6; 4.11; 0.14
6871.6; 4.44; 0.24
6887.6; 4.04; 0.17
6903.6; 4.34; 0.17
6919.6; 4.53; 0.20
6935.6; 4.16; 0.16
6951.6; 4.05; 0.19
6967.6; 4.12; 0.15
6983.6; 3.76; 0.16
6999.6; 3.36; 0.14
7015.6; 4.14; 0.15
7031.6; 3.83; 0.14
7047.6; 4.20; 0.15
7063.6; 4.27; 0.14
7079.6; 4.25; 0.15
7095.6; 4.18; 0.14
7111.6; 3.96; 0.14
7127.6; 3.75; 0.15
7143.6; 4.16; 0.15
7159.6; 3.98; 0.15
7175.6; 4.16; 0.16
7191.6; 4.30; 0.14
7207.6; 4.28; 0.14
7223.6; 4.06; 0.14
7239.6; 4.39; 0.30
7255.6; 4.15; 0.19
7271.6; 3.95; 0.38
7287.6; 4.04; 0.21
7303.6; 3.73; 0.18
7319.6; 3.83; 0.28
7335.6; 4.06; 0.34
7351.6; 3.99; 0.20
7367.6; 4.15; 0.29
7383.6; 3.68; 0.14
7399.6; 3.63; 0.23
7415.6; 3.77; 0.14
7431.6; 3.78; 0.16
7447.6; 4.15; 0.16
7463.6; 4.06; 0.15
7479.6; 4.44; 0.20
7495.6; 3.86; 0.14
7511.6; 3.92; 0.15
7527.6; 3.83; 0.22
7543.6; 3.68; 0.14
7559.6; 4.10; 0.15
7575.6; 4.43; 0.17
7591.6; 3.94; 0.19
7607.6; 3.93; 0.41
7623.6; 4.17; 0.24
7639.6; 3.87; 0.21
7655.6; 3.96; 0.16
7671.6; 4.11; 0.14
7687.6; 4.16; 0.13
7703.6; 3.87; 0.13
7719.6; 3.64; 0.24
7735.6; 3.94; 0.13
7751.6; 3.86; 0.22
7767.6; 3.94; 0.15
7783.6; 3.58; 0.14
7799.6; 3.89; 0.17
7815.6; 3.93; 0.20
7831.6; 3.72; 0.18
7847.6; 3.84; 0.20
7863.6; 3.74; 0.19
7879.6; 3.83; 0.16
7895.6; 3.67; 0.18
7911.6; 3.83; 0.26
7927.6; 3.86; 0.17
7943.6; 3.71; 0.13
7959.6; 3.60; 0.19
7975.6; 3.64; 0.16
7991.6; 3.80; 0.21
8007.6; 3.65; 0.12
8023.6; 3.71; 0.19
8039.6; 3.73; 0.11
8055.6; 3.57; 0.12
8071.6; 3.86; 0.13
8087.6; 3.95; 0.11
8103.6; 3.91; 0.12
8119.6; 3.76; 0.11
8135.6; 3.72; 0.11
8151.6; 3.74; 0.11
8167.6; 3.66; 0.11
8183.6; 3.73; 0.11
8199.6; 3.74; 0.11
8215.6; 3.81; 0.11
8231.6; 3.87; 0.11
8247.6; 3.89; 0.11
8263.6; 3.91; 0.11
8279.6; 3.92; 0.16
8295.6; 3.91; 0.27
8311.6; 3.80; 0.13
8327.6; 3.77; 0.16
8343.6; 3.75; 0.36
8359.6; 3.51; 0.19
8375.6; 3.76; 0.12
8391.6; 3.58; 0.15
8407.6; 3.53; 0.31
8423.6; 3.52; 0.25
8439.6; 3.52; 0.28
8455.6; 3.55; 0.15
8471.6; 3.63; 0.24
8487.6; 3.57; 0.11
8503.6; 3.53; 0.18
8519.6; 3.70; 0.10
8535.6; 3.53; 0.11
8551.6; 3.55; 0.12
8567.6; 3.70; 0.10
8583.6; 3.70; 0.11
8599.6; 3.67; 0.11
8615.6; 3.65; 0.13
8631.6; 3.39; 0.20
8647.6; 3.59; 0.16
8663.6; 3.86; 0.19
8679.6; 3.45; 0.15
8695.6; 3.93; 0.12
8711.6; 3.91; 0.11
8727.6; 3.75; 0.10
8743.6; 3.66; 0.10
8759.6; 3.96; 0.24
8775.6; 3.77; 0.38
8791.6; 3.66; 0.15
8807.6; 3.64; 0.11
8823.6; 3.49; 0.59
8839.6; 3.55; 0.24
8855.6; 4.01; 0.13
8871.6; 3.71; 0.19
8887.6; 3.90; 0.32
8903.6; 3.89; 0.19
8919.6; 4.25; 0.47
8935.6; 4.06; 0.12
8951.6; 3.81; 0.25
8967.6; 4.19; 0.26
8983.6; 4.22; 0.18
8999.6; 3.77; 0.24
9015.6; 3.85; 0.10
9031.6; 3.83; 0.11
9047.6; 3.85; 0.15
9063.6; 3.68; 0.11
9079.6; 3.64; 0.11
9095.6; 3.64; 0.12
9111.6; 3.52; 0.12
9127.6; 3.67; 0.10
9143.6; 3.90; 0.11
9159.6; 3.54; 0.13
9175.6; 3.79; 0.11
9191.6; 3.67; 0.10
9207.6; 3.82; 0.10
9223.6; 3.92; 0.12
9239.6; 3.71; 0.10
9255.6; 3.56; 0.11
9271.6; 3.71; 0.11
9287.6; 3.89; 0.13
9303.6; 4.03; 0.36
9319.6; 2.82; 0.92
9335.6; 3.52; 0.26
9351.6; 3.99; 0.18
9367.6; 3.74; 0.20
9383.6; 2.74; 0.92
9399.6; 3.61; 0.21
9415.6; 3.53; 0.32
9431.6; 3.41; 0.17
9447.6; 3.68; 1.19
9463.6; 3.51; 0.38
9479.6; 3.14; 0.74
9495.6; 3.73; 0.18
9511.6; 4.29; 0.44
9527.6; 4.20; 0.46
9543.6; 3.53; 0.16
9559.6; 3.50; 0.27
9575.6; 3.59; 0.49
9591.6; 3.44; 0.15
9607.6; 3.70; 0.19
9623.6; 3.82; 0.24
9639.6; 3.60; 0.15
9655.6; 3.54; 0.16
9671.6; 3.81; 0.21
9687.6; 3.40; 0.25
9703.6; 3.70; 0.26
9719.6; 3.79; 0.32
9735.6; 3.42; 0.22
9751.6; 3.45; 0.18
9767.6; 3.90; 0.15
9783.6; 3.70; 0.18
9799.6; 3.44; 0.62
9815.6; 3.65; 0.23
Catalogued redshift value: 0.187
